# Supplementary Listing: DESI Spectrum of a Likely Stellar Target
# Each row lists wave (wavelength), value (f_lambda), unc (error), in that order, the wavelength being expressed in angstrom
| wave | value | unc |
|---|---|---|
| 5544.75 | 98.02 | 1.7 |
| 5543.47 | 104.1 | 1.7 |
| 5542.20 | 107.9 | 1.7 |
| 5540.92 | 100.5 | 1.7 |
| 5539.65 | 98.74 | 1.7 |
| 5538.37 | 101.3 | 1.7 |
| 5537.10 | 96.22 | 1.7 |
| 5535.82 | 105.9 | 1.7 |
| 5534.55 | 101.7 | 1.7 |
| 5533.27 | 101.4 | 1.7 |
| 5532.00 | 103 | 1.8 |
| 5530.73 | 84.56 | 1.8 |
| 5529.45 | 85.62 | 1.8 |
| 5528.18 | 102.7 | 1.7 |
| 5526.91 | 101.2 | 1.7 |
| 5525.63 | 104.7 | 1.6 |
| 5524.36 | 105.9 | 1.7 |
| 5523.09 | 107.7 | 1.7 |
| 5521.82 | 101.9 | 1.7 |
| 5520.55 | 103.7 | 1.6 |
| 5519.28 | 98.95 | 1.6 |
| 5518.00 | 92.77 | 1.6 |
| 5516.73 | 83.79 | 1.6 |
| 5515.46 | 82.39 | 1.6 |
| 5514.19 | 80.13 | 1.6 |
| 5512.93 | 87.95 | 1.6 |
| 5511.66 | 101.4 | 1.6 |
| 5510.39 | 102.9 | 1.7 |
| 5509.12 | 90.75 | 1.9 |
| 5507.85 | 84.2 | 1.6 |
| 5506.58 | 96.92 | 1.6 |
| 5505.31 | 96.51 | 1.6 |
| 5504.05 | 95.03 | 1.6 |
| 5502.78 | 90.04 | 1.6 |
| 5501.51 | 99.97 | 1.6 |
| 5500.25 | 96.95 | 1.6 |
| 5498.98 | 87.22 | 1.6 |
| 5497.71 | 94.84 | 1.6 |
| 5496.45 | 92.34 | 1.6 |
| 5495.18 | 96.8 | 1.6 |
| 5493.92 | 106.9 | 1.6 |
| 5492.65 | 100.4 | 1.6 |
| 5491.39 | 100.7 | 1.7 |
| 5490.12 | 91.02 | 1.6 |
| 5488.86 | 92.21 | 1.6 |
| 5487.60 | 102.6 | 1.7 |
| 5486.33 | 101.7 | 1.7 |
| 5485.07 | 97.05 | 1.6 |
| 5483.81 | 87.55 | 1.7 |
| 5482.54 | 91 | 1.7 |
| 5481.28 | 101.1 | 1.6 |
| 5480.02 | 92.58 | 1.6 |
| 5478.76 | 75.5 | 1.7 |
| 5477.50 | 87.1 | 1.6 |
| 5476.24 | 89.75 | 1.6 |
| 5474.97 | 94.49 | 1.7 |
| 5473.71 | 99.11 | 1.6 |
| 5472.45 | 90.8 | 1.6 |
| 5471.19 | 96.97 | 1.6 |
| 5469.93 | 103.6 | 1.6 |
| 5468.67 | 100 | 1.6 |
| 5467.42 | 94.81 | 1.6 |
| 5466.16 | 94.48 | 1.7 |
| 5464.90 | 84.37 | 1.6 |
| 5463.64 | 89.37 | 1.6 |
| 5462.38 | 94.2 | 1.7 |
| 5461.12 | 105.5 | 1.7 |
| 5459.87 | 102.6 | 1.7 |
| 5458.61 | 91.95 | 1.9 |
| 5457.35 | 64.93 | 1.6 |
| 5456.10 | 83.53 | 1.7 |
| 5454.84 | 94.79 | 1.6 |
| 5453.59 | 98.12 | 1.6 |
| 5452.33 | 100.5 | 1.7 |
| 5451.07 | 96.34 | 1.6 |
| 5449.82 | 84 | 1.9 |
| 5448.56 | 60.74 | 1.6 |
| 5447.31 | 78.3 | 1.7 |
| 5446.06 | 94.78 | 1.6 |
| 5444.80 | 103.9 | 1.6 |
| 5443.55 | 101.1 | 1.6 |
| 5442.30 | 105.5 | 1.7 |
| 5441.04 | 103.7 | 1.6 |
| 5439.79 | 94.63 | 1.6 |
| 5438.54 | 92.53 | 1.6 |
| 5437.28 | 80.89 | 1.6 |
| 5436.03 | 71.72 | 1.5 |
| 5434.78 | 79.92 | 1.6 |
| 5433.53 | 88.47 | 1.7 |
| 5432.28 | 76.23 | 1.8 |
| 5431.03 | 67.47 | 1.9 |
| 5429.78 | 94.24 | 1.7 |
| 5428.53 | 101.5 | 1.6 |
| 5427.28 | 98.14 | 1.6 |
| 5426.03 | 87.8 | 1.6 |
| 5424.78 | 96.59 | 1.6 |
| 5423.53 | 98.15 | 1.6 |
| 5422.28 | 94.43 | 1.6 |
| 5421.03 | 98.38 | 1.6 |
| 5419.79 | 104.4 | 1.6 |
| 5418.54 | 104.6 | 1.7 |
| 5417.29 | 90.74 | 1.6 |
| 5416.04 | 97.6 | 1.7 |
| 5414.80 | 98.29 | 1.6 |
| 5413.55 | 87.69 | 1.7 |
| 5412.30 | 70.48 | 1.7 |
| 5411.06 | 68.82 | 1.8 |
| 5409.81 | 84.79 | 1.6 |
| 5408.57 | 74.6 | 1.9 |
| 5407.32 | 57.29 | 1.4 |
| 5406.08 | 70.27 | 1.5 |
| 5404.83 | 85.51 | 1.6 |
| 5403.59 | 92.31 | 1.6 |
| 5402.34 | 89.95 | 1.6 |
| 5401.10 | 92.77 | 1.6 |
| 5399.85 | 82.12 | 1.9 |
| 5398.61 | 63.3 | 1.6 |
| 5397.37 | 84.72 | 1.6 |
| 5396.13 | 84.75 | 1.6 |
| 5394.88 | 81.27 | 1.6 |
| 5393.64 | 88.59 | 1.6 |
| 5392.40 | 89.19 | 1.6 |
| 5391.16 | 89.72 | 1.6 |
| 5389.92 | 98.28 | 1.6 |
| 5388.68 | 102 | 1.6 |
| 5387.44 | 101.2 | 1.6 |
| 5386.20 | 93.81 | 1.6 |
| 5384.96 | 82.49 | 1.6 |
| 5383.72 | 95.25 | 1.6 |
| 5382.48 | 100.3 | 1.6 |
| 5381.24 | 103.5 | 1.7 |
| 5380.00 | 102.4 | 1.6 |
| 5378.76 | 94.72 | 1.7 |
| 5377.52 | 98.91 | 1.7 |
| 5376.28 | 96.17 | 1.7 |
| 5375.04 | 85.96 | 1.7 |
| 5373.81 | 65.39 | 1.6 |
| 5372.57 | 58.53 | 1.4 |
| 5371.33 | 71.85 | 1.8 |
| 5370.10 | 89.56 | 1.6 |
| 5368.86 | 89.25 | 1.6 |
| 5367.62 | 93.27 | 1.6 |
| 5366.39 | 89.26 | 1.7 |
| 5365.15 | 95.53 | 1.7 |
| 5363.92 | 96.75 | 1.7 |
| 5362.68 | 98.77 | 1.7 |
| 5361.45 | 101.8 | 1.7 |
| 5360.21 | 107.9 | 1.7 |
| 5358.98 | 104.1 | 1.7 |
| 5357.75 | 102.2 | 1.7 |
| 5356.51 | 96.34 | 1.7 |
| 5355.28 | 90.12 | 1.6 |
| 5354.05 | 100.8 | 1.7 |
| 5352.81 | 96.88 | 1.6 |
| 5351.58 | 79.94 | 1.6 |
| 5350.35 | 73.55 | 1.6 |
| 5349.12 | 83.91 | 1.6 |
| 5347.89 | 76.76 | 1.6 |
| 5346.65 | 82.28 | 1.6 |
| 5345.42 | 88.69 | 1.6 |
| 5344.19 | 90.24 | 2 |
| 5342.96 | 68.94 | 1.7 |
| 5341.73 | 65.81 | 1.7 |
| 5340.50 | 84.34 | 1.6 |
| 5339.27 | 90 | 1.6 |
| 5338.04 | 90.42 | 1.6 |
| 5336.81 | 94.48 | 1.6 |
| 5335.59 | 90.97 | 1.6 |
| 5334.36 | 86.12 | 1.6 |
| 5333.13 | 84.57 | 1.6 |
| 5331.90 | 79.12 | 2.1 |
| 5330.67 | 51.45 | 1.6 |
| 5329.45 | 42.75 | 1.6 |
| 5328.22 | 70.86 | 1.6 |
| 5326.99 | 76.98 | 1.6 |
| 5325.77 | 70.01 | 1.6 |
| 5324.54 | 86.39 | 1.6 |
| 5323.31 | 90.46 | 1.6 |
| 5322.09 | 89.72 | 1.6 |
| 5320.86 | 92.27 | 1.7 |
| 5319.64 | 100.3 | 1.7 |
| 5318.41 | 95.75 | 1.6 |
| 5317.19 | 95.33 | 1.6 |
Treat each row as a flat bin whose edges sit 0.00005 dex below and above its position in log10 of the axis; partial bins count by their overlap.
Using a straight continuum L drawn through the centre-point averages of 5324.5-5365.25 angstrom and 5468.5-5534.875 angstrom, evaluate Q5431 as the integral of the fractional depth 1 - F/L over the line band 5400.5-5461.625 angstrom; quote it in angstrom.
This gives 1.2 angstrom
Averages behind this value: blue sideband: 85.2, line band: 89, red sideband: 95.4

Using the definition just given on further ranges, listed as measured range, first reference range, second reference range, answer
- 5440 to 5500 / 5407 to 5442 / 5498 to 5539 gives -1.0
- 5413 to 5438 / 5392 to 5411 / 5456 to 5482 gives -1.8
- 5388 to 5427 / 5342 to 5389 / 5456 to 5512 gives 1.8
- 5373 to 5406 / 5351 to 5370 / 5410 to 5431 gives 1.6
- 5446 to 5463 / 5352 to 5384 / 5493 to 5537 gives 1.0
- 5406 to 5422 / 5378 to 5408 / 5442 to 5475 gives 0.7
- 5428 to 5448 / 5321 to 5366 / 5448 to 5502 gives 0.4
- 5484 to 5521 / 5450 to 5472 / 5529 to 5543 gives 0.8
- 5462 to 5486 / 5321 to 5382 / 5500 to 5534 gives 0.1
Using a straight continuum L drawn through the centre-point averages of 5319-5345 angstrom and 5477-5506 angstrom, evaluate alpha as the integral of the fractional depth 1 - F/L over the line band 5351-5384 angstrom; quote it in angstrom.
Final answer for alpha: -3.5 angstrom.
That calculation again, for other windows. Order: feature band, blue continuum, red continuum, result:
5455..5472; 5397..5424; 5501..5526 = -0.39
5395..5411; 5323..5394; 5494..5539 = 1.78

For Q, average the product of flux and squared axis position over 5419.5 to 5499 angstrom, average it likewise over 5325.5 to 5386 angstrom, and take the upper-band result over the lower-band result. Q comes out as 1.1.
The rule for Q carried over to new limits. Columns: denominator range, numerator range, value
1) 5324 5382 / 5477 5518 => 1.15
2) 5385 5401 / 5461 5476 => 1.11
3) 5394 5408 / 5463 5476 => 1.21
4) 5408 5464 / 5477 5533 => 1.08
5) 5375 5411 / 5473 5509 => 1.11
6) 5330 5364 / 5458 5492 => 1.13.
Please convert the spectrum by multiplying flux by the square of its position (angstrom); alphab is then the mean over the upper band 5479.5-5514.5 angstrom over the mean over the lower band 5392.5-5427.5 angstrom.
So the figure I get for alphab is 1.13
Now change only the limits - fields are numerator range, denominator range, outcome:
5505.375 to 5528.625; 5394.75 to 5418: 1.22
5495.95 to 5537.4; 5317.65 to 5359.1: 1.22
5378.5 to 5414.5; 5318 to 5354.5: 1.08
